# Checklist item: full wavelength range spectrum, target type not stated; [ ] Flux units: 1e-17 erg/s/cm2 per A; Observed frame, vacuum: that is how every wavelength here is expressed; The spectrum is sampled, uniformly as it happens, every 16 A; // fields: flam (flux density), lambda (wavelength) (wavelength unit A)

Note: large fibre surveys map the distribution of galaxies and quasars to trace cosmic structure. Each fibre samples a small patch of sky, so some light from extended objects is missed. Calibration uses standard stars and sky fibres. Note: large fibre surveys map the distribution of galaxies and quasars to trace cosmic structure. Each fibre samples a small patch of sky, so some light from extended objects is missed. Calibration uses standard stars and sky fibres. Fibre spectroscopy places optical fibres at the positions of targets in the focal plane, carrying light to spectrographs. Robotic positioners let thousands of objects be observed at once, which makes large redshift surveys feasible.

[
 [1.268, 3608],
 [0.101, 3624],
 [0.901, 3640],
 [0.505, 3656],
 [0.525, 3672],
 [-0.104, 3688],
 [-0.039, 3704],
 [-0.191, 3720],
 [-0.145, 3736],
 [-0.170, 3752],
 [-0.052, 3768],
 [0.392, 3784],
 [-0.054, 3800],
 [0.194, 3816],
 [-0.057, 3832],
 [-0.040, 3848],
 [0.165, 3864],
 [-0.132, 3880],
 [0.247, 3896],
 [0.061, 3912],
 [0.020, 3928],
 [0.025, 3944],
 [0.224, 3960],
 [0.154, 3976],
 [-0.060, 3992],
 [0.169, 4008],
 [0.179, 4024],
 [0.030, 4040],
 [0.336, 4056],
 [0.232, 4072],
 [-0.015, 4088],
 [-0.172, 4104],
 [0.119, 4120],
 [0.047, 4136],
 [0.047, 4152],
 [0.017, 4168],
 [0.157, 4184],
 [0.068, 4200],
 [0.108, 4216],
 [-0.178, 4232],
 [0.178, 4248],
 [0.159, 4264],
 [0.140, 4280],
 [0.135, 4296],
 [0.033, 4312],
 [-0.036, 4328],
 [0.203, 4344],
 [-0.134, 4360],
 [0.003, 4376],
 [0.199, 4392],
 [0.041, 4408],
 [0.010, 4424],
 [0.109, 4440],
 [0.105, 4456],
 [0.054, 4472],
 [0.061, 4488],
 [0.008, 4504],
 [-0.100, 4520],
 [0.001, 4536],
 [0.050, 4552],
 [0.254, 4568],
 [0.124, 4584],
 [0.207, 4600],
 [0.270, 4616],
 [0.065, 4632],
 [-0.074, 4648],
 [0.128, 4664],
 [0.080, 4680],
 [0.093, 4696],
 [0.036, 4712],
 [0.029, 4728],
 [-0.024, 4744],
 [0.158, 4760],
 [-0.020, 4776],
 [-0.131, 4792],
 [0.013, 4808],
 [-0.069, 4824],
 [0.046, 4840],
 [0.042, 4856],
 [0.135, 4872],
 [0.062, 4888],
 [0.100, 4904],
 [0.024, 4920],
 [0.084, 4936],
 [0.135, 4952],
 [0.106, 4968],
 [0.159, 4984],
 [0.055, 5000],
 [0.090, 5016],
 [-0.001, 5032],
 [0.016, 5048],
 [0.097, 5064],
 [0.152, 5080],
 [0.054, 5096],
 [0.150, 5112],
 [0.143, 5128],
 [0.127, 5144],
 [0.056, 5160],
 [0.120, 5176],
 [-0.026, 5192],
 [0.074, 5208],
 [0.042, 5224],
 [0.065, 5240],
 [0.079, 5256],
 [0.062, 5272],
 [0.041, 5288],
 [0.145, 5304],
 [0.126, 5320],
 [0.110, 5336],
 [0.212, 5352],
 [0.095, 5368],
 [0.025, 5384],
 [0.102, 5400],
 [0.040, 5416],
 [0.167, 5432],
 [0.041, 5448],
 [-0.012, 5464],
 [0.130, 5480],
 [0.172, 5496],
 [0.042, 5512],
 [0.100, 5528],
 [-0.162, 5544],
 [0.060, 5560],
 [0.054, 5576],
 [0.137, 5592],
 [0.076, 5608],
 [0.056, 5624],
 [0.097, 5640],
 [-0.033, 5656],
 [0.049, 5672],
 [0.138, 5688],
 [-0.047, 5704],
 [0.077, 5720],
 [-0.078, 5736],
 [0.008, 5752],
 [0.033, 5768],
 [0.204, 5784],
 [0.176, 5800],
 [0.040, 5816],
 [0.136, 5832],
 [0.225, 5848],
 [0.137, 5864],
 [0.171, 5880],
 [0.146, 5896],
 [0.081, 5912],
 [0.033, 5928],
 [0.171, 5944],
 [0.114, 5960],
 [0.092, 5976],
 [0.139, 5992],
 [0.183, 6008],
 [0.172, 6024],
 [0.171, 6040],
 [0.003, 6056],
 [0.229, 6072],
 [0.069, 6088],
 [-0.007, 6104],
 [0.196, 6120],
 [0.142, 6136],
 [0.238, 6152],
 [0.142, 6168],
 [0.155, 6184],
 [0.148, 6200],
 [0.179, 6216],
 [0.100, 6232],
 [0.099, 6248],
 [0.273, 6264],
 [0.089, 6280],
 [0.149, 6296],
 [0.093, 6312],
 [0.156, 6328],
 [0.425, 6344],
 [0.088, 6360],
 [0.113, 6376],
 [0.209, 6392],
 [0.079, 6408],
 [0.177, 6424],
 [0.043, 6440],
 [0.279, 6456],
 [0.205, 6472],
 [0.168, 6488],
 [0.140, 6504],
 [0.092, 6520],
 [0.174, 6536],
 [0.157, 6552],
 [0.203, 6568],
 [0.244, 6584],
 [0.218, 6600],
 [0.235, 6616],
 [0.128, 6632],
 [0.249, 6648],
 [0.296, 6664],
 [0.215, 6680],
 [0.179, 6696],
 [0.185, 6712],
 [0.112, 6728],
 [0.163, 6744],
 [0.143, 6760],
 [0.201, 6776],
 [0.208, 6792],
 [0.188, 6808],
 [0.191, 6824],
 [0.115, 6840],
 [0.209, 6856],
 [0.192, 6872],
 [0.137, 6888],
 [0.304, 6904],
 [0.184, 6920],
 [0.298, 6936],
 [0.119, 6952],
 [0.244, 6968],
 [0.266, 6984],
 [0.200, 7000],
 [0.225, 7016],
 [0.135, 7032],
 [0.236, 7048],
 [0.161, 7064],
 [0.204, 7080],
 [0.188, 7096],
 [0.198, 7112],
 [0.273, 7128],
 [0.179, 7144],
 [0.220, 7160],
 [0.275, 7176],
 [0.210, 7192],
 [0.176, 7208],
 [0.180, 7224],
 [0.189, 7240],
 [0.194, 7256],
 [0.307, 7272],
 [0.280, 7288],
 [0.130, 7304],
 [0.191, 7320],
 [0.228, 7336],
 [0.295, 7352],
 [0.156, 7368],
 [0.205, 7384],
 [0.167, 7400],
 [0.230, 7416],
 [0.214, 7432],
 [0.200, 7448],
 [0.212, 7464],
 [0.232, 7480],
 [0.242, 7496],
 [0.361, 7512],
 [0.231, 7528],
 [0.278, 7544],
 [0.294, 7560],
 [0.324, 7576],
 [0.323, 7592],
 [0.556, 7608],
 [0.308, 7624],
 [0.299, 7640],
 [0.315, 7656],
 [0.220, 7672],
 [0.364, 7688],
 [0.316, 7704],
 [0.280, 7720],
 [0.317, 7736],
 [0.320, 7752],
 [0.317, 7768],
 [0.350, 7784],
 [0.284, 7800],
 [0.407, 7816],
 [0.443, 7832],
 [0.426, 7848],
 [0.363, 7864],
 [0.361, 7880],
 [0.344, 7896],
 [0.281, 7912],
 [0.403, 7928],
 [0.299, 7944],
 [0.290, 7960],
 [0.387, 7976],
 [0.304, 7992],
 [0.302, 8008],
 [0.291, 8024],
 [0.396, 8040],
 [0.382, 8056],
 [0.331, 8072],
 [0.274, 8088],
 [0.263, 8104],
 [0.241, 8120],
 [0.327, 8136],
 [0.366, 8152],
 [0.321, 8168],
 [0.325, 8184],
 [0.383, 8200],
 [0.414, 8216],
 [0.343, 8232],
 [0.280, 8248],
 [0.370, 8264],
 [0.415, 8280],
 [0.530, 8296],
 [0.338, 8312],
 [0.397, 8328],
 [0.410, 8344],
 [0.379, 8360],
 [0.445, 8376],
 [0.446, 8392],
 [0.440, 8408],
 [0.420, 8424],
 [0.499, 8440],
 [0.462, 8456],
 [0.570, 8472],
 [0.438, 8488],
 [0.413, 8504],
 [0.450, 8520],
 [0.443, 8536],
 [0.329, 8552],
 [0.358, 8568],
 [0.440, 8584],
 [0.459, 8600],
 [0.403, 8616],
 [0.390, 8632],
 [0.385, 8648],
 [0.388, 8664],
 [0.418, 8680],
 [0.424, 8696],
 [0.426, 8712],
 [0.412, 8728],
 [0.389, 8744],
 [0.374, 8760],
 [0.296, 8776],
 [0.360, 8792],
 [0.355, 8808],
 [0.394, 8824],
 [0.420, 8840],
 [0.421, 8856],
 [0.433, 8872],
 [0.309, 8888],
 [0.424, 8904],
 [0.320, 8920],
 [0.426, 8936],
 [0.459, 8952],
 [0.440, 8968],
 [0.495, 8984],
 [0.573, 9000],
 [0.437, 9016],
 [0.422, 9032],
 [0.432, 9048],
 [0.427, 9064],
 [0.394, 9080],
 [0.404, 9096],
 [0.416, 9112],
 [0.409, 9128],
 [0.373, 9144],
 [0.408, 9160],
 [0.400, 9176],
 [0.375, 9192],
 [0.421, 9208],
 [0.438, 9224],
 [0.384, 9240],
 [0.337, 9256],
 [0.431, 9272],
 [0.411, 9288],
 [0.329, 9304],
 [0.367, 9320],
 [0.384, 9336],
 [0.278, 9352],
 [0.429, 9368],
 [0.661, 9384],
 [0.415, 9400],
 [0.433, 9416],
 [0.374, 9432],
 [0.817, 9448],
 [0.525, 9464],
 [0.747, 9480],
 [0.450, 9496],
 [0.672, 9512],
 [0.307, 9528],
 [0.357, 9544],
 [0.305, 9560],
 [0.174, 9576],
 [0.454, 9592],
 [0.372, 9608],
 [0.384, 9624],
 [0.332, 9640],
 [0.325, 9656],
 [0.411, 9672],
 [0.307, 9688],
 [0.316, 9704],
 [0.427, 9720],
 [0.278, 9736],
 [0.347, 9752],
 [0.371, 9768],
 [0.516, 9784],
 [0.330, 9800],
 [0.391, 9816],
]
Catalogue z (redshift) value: 0.88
